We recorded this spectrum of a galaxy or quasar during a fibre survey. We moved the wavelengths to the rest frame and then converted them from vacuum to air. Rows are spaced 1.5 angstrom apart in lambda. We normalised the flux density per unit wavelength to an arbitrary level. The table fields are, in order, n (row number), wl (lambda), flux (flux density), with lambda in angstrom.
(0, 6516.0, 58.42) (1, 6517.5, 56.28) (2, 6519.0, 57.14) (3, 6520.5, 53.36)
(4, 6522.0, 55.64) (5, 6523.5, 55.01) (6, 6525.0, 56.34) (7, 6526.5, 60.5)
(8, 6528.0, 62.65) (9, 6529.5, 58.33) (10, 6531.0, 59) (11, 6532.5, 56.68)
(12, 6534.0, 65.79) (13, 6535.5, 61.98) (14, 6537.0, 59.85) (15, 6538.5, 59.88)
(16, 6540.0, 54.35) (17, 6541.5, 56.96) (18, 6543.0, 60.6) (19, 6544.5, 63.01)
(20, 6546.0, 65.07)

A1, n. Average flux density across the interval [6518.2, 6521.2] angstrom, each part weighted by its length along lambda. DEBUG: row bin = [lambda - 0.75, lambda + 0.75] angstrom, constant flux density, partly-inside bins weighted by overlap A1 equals 55.3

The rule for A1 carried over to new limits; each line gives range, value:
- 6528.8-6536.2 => 60.4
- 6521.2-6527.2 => 56.8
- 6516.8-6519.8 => 56.7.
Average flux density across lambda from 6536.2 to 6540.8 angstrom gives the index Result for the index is 58.1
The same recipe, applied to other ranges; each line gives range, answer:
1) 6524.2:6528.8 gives 59.8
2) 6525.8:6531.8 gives 60.1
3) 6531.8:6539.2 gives 60.9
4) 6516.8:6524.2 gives 55.5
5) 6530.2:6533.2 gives 57.9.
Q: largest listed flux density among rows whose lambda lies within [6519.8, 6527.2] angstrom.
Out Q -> 60.5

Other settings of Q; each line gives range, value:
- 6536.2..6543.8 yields 60.6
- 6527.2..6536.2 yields 65.79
